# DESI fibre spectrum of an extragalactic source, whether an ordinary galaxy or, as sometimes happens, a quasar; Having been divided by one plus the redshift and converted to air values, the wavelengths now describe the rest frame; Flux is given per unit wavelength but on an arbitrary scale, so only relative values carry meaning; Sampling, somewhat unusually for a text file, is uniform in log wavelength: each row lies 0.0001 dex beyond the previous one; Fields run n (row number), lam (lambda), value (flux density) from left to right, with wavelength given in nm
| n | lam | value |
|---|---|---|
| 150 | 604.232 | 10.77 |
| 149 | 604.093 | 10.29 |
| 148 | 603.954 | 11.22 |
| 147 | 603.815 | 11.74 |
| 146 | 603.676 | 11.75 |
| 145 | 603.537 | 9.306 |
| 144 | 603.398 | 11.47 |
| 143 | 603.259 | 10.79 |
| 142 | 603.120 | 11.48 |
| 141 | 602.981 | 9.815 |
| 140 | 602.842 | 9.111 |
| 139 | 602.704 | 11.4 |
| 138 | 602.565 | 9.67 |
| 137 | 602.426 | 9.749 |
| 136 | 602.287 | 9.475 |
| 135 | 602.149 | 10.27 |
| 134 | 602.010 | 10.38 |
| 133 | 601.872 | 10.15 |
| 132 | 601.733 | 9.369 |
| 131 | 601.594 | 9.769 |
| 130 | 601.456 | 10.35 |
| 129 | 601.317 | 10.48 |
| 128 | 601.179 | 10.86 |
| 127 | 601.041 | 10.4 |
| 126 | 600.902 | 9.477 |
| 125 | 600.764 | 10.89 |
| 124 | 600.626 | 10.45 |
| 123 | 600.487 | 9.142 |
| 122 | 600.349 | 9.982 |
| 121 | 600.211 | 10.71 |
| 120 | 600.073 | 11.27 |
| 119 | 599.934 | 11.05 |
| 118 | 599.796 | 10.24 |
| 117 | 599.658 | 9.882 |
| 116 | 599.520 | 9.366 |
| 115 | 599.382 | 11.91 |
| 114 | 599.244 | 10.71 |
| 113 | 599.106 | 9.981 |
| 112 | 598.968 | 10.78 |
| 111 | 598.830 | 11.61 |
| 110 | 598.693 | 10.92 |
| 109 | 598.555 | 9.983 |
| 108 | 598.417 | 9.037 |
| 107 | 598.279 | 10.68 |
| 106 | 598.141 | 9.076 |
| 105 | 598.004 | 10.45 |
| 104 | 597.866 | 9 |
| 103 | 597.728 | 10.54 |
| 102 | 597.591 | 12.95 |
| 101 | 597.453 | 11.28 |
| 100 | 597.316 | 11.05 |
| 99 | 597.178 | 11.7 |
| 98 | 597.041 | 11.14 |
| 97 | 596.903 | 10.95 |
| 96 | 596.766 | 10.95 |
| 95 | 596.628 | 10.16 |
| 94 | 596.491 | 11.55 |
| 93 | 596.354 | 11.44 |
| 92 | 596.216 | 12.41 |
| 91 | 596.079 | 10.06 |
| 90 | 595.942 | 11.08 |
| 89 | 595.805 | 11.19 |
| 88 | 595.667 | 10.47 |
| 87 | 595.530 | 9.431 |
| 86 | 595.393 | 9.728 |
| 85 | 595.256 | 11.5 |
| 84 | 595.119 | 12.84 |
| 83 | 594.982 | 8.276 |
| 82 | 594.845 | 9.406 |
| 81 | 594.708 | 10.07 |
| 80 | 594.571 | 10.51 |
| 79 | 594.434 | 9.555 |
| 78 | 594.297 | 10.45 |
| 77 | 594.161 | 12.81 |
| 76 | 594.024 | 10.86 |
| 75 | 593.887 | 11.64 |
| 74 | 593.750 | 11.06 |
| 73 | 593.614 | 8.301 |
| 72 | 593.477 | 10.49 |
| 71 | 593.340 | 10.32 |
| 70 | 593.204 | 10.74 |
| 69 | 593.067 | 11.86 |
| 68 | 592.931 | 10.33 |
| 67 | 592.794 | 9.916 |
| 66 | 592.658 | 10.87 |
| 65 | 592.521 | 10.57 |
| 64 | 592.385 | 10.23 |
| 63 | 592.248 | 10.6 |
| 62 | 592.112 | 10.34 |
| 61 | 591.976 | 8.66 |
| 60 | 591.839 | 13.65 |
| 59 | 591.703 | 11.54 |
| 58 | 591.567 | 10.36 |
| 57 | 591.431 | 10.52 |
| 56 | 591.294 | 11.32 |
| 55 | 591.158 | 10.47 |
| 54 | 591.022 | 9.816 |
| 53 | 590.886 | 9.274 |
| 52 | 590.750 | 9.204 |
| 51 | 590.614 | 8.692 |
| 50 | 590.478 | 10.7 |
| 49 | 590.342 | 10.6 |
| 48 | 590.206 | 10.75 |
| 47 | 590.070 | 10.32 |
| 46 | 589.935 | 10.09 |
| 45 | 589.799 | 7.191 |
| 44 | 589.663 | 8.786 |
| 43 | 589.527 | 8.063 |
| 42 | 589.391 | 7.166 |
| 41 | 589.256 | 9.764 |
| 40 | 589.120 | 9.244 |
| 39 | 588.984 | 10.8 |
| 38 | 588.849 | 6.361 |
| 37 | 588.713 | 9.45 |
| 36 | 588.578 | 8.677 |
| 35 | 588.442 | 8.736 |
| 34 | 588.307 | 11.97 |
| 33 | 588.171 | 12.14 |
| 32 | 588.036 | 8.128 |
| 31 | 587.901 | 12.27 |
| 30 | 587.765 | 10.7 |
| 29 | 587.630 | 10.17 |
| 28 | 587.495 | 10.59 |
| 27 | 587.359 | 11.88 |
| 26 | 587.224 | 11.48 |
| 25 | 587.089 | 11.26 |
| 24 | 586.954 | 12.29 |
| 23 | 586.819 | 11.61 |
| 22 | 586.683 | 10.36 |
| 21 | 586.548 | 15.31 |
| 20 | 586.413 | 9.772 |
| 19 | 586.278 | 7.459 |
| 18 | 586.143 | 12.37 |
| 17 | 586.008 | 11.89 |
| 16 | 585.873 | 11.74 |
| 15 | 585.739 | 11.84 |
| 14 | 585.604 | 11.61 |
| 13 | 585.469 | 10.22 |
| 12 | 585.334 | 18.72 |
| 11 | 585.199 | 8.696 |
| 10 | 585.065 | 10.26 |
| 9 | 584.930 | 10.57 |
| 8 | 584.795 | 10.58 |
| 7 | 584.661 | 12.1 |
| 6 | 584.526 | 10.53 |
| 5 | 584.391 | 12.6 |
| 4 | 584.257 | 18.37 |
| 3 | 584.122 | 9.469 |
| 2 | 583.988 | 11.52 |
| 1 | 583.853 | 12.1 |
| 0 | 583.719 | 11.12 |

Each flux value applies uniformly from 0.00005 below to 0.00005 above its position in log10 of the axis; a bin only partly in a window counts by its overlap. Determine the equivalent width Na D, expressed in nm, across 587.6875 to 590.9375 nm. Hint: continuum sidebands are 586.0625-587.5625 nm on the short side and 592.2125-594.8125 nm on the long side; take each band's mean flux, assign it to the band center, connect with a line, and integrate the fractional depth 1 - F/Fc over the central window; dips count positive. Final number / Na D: 0.44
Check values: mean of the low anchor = 11.3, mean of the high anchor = 10.6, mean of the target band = 9.55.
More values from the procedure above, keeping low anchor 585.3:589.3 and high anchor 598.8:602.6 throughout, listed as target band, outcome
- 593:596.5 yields -0.04 nm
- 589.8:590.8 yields 0.08 nm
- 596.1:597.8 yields -0.14 nm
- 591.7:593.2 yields -0.01 nm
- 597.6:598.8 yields 0.03 nm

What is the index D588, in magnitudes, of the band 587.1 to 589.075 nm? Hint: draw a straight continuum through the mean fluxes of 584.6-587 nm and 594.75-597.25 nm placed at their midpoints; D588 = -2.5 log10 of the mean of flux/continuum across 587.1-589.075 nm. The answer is 0.11 mag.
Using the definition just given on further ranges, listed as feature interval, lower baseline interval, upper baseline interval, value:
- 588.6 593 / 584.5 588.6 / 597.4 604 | 0.11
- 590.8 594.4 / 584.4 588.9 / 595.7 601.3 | 0.02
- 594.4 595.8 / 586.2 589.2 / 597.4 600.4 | 0.03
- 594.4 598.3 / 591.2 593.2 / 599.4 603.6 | -0.02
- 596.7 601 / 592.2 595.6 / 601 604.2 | -0.01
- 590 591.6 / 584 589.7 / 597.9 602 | 0.06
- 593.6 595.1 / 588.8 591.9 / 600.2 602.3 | -0.05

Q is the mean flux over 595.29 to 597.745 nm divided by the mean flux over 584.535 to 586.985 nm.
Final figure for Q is 0.96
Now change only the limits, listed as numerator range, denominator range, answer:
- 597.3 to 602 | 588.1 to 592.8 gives 1.05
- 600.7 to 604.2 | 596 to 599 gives 0.96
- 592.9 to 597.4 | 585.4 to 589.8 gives 1.03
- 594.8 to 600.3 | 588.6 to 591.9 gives 1.10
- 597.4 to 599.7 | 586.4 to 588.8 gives 0.96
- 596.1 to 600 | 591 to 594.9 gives 1.01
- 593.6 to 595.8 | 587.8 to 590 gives 1.13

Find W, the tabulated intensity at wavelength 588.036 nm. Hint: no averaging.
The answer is 8.128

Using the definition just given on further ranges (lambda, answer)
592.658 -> 10.87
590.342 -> 10.6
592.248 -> 10.6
